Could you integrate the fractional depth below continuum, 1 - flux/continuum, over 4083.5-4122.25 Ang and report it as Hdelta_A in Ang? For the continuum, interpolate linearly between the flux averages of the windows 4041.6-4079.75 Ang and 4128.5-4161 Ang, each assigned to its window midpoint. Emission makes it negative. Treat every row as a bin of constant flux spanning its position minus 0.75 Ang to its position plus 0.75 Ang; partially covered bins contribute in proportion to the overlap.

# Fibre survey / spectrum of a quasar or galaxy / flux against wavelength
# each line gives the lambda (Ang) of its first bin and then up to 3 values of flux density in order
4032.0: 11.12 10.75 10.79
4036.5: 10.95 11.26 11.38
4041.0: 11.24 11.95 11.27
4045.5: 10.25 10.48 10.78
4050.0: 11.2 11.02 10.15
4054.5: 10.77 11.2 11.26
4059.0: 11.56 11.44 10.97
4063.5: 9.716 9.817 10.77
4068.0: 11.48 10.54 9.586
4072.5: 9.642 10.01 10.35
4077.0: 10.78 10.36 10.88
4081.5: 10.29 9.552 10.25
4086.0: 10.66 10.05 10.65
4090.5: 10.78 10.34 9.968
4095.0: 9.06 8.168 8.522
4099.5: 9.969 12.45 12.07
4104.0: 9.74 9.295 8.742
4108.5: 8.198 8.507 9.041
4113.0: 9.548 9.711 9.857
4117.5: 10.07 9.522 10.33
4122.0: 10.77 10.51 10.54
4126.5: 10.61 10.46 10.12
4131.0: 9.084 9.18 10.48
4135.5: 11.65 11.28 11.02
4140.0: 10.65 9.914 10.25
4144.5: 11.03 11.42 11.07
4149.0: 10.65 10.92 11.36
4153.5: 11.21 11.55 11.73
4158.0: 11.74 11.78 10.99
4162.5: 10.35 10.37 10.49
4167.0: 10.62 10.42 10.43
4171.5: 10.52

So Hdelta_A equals 3.4 Ang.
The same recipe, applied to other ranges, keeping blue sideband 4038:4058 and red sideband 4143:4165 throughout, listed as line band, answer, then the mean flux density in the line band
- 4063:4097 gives 2.6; 10.2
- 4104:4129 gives 3.0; 9.74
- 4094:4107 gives 1.4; 9.84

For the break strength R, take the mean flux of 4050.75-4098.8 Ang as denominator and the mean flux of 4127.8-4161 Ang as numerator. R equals 1.05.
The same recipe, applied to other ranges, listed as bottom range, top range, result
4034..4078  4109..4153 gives 0.96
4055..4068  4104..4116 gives 0.84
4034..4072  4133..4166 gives 1.01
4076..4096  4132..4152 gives 1.05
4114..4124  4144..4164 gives 1.11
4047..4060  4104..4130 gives 0.89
